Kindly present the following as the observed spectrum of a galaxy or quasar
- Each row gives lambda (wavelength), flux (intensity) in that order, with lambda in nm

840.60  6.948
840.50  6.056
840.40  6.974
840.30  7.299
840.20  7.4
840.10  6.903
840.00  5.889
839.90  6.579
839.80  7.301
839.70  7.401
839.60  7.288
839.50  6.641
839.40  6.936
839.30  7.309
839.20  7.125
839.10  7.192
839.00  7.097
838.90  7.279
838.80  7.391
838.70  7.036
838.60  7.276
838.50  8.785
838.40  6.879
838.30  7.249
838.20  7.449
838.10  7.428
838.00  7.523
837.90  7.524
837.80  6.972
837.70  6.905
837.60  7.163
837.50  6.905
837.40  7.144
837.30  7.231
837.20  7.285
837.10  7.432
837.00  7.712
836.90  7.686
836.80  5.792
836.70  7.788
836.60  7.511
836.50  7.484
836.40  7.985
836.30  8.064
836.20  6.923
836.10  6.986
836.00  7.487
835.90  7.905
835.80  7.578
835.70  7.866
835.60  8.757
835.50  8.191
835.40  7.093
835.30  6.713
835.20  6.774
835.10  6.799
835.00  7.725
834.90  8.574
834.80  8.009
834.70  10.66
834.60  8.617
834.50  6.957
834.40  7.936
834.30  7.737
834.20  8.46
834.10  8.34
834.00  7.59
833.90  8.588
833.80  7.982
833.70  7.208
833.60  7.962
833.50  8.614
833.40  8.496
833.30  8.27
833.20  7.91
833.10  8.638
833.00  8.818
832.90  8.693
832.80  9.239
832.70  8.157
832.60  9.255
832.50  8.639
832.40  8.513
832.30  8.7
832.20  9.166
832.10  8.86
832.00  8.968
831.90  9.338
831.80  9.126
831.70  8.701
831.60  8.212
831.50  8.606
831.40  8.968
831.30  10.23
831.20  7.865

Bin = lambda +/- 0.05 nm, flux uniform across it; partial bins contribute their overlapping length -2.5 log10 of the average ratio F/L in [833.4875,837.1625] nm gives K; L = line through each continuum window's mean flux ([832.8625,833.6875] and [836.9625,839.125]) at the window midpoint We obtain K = 0.02 mag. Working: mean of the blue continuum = 8.37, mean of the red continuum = 7.31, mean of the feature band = 7.76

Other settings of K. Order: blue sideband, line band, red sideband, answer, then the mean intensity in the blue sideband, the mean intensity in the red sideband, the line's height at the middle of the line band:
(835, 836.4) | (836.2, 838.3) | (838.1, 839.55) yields 0.01 mag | 7.5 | 7.27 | 7.38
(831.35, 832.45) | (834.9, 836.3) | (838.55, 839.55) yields 0.06 mag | 8.83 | 7.13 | 7.95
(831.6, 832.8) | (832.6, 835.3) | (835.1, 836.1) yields 0.00 mag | 8.85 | 7.53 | 8.17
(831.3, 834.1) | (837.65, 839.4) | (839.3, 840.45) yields 0.00 mag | 8.59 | 6.98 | 7.28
